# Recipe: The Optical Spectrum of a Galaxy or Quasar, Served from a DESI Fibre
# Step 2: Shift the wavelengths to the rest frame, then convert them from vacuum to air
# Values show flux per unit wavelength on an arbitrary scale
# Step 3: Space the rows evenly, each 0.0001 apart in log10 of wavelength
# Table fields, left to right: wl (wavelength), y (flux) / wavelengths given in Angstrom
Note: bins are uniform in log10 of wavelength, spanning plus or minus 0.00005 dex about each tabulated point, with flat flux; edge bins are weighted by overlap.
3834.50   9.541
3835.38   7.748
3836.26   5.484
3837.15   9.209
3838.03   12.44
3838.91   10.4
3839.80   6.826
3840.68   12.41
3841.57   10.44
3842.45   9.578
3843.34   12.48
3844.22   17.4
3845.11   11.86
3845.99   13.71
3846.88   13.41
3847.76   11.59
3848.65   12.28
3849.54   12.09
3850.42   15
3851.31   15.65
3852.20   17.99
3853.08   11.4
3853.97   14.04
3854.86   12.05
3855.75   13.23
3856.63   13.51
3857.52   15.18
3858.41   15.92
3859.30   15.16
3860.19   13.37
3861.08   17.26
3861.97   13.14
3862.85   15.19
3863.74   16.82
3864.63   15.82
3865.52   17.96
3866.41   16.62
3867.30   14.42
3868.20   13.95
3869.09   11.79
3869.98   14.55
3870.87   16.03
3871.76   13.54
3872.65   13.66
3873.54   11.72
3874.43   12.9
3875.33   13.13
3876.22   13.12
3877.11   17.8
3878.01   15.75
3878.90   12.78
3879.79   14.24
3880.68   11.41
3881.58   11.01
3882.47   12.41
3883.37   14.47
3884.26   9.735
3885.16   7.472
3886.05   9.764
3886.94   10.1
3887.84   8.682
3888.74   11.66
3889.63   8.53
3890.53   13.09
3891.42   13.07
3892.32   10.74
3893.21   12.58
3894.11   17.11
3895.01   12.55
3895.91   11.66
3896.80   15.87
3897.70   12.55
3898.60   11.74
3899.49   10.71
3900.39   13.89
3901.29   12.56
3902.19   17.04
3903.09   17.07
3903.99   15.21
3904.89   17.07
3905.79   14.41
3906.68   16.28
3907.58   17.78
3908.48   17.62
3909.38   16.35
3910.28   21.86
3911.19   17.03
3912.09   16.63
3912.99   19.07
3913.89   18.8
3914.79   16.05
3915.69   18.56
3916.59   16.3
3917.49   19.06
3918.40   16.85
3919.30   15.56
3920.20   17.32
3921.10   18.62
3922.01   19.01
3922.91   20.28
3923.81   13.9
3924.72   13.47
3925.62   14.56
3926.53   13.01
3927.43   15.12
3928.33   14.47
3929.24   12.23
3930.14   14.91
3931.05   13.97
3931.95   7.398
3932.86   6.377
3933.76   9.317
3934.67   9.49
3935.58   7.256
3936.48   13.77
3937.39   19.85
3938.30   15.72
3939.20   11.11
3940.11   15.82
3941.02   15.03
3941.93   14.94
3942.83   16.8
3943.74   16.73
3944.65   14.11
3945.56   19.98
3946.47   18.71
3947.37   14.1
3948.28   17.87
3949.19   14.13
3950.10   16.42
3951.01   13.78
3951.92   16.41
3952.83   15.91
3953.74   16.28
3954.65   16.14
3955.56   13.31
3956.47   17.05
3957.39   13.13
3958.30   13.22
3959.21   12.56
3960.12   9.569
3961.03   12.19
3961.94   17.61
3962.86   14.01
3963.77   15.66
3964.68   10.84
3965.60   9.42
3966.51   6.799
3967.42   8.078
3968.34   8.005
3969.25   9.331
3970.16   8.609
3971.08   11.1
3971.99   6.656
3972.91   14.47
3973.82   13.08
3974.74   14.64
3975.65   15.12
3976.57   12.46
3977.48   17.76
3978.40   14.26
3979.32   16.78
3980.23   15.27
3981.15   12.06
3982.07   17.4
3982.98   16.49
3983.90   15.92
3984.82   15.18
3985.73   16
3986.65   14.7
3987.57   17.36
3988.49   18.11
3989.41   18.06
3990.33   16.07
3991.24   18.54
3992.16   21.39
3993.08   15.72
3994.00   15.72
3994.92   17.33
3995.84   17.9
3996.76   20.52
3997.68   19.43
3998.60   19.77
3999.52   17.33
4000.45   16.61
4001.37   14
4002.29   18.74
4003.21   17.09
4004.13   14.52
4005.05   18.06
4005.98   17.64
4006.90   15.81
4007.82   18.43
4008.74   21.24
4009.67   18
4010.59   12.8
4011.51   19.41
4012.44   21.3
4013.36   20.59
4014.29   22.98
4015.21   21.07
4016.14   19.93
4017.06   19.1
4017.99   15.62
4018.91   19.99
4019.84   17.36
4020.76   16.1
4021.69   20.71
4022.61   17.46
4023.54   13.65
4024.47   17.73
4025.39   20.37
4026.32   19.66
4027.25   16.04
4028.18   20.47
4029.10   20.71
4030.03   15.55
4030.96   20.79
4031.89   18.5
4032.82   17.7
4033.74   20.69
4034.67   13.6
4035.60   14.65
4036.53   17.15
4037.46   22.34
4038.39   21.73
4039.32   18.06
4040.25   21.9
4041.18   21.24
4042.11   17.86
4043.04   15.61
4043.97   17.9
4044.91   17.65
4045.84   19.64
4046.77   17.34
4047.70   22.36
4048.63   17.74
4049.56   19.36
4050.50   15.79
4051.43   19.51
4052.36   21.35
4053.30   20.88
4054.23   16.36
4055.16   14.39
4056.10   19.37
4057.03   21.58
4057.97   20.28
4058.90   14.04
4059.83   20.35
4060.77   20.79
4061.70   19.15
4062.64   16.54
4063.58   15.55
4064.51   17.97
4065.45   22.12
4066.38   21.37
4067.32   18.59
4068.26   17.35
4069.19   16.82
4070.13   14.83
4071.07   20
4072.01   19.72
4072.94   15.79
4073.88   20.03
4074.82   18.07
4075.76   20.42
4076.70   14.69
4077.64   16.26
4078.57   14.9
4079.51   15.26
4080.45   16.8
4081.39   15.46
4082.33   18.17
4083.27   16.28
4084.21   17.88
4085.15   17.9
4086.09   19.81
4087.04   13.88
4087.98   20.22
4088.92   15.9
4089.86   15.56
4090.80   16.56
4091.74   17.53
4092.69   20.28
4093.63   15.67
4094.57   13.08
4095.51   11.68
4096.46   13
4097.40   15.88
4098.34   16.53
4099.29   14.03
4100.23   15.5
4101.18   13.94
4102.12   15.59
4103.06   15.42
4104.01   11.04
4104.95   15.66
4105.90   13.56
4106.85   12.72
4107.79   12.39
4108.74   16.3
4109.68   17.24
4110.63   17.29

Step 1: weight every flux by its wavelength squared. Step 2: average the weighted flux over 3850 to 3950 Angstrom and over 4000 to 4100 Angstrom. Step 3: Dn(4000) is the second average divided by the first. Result 1.3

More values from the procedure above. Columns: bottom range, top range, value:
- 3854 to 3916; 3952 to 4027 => 1.18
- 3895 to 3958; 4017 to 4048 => 1.28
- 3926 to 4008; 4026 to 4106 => 1.26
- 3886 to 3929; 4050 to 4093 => 1.29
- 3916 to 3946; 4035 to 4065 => 1.35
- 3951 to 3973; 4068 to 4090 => 1.48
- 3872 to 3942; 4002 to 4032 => 1.38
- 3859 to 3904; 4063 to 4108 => 1.36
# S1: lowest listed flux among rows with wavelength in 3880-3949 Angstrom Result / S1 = 6.377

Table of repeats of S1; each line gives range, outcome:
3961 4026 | 6.656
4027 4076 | 13.6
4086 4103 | 11.68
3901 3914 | 12.56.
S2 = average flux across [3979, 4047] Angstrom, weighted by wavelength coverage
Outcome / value 17.9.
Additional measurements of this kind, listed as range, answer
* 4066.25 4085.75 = 17.4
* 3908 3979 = 14.4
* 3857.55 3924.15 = 14.7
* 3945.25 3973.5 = 13.2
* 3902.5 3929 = 16.8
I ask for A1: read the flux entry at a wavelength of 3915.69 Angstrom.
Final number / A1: 18.56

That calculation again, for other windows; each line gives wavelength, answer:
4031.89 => 18.5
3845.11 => 11.86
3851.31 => 15.65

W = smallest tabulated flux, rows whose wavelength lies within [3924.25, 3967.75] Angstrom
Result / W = 6.377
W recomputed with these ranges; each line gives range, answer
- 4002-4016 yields 12.8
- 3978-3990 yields 12.06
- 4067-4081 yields 14.69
